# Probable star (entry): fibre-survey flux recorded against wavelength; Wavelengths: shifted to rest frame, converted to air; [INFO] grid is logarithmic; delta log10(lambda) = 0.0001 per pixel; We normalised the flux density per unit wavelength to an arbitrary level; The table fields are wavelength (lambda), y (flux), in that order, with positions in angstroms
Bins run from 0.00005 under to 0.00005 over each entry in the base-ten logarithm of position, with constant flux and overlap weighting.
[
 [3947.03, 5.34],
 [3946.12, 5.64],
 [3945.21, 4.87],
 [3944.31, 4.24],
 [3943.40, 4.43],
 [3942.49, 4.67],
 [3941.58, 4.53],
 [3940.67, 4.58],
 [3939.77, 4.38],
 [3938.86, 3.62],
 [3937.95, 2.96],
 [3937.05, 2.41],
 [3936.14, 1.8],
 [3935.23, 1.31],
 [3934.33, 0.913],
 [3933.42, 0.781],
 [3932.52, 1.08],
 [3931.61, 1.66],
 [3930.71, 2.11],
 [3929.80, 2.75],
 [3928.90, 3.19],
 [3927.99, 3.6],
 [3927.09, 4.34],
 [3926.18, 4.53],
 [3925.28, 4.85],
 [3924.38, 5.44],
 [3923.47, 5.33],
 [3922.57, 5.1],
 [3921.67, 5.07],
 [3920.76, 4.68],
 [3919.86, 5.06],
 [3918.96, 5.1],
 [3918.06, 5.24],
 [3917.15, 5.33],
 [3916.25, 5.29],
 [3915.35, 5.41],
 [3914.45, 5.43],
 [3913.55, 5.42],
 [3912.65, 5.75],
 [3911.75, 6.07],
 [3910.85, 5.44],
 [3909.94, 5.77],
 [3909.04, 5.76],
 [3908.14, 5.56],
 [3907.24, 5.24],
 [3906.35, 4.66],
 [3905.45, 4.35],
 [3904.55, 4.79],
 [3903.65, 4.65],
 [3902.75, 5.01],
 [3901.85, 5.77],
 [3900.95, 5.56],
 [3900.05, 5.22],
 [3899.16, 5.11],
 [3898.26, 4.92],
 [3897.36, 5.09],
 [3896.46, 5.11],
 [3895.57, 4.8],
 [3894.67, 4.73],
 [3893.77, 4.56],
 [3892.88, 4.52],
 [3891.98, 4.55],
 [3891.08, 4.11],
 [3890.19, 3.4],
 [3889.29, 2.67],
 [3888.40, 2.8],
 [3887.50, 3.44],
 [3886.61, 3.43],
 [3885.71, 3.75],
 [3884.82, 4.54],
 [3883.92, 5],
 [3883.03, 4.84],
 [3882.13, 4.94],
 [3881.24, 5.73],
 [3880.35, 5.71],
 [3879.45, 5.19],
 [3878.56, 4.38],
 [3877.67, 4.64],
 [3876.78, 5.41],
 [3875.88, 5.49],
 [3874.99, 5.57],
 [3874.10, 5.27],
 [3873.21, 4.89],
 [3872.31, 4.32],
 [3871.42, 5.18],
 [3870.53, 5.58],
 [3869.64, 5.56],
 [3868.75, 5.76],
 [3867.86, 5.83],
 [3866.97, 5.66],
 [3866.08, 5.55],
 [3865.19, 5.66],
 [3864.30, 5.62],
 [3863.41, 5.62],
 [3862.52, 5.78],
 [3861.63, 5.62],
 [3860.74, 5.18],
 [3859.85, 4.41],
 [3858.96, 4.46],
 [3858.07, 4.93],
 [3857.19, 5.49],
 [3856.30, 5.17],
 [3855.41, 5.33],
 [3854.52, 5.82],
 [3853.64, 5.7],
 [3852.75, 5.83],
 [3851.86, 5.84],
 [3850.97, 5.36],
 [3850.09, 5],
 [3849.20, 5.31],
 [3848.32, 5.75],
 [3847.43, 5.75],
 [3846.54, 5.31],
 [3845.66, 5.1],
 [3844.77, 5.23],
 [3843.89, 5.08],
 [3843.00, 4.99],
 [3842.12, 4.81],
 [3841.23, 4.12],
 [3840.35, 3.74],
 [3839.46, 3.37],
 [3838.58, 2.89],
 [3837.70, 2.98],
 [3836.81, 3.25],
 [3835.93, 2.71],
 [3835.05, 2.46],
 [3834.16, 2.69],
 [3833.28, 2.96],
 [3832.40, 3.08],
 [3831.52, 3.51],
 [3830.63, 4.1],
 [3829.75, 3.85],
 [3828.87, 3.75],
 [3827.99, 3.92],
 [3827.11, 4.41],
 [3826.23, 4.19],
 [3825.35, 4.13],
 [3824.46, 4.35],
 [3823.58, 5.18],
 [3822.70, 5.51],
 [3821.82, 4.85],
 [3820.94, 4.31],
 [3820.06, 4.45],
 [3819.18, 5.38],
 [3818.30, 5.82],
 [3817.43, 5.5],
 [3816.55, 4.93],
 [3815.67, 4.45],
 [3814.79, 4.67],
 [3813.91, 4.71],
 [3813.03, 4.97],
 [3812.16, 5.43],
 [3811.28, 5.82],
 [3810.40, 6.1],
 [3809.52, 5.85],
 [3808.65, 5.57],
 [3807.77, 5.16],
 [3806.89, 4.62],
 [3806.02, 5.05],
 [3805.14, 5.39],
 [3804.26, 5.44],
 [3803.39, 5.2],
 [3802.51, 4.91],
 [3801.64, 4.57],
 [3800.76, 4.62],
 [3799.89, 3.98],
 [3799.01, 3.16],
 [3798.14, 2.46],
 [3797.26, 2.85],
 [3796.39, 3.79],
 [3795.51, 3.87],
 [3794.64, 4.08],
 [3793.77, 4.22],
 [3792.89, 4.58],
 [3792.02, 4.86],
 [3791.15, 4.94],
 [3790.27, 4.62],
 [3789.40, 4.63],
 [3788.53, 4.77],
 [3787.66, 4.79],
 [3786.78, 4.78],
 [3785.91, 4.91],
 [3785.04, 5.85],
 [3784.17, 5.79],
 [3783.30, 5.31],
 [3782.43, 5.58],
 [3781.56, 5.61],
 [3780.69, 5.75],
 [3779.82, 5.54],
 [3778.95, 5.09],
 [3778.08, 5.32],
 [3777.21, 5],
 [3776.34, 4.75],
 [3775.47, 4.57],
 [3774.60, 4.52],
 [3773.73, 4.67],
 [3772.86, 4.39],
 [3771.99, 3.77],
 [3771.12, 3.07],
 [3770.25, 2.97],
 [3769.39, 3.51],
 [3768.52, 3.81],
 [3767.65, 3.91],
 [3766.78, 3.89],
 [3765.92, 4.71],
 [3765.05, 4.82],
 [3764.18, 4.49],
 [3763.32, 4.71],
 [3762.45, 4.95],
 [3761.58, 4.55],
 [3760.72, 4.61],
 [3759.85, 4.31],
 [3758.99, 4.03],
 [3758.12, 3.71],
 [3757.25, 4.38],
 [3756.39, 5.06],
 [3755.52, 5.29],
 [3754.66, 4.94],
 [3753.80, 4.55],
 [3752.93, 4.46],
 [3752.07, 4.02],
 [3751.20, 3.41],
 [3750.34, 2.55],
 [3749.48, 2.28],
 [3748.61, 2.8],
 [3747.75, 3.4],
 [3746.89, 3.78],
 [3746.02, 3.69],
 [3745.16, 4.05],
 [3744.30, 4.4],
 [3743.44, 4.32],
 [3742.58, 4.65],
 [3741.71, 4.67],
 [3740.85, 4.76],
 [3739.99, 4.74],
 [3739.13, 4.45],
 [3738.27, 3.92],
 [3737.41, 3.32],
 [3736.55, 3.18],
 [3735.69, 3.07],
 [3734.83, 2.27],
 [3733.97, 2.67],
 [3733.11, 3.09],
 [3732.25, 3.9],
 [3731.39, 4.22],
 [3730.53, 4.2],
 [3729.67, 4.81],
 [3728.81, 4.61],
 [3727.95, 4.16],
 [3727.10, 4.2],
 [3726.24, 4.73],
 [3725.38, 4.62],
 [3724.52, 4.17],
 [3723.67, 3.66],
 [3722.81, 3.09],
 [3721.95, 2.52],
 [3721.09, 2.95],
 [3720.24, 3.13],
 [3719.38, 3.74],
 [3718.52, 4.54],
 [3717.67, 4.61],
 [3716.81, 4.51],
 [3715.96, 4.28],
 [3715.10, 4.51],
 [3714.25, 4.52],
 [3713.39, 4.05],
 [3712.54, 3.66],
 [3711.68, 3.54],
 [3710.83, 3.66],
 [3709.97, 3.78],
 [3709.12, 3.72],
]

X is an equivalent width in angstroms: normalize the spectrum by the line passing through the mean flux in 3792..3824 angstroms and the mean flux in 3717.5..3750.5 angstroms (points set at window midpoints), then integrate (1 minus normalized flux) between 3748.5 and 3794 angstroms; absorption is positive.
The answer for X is -2.33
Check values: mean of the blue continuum 3.8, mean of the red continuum 4.77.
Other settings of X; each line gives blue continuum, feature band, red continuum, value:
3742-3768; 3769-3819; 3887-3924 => -4.6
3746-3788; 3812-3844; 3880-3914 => 2.9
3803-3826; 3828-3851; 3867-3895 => 4.0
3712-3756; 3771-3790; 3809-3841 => -3.9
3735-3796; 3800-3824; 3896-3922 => -2.4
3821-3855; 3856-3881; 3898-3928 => -3.1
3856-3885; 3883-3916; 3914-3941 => -2.5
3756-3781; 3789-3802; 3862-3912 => 1.4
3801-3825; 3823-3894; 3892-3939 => 1.9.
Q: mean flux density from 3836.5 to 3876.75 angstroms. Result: 5.1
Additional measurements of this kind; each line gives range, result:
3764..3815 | 4.68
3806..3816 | 5.22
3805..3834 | 4.7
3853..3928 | 5.03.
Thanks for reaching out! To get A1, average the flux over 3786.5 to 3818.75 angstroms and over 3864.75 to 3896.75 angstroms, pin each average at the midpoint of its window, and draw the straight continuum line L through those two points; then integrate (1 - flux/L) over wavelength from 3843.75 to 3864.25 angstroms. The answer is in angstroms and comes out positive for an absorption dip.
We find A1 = -2.5 angstroms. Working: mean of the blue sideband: 4.73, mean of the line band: 5.36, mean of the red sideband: 4.79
